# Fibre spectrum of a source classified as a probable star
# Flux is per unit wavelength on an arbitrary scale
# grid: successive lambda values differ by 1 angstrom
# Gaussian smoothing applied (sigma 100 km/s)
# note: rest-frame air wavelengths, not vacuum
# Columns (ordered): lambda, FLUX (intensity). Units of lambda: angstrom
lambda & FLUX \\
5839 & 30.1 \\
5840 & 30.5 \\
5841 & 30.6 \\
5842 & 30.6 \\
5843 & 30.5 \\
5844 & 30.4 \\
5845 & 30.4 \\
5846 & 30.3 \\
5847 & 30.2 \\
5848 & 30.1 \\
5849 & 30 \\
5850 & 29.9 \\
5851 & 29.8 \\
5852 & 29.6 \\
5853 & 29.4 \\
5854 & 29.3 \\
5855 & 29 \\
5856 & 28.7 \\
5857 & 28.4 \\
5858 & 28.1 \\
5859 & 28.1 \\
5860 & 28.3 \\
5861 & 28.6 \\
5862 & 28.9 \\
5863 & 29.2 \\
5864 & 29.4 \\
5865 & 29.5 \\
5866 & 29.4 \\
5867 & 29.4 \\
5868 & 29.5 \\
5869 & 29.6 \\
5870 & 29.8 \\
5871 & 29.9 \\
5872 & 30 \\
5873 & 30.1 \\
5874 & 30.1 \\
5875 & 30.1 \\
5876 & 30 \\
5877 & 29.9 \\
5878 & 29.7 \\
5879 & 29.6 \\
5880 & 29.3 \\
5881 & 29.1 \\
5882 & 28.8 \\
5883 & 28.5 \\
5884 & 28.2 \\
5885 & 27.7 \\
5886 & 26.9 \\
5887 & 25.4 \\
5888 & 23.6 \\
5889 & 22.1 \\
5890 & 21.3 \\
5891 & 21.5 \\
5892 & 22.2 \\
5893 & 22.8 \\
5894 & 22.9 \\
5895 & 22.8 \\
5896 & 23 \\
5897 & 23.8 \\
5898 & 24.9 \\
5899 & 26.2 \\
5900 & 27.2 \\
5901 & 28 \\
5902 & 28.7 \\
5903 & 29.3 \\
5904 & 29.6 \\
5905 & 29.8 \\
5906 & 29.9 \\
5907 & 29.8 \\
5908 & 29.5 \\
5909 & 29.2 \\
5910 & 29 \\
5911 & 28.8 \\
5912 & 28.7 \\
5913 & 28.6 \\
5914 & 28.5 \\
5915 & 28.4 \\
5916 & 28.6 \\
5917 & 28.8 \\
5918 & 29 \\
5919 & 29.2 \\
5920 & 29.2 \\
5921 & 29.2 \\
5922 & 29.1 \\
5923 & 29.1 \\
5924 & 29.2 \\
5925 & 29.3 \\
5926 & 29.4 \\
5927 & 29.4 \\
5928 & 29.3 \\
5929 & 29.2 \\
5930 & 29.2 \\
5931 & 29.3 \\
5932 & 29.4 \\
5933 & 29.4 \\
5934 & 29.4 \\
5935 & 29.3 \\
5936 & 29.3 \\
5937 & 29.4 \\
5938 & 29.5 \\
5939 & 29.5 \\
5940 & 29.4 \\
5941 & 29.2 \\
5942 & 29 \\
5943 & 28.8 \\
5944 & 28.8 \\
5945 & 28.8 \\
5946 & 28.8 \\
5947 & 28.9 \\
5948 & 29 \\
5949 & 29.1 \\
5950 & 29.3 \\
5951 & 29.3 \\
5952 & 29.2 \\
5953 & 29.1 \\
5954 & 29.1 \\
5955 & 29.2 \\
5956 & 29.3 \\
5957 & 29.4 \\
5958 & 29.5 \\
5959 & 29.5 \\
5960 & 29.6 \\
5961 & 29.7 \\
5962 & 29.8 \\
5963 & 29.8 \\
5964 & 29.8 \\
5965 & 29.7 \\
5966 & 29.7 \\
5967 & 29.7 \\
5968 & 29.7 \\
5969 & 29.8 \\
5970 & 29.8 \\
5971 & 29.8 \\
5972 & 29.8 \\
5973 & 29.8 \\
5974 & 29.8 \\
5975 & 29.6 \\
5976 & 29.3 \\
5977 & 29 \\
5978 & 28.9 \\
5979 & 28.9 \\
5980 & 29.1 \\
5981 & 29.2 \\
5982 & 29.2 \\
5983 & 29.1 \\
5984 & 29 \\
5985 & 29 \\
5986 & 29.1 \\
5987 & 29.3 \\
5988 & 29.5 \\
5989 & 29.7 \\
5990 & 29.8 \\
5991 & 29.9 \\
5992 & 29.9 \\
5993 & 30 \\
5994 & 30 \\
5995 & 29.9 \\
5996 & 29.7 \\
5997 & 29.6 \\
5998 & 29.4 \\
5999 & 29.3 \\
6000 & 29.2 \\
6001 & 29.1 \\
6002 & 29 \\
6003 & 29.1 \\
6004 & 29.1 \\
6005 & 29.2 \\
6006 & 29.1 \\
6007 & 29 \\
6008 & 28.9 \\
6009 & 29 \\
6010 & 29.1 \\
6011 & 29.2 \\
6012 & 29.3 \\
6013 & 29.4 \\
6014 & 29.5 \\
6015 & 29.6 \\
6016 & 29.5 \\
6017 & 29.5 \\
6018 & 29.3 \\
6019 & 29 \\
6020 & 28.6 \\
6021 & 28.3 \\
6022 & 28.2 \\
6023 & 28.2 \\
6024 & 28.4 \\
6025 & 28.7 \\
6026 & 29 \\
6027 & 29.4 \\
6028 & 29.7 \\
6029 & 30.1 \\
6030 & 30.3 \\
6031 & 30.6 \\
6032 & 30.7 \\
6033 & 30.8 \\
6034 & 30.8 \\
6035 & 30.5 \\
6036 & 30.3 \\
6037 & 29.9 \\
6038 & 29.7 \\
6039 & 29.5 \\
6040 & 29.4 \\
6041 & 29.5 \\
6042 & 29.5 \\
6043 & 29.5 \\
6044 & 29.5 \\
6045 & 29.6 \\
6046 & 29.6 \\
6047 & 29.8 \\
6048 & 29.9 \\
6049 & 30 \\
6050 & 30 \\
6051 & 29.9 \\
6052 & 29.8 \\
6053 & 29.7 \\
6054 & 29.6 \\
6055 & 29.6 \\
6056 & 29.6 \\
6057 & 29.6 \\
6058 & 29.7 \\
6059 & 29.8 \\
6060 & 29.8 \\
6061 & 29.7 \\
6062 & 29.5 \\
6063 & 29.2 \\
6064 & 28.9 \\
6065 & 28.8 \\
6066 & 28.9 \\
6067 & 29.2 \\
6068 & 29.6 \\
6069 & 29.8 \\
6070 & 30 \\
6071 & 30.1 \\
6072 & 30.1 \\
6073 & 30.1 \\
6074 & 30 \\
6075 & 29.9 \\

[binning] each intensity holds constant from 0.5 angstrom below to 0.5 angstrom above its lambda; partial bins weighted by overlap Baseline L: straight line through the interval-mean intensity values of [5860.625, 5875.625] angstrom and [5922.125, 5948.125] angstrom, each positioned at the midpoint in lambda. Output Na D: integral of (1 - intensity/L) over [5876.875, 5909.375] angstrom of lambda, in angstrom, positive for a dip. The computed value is 3.1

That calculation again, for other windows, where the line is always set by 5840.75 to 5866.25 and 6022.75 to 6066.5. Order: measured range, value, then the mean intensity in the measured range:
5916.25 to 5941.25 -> 0.2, 29.3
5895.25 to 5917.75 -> 1.1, 28.1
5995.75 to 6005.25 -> 0.1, 29.3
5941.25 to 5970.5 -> 0.2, 29.4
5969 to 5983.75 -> 0.1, 29.4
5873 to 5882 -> -0.1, 29.7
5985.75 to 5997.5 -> 0.0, 29.7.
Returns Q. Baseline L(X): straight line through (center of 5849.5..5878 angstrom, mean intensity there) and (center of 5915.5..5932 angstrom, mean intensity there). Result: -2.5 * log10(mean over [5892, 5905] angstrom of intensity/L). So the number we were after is 0.14 mag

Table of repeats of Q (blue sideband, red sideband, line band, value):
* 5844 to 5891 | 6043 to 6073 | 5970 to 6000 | -0.007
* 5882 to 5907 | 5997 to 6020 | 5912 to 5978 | -0.076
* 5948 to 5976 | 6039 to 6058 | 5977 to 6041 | 0.007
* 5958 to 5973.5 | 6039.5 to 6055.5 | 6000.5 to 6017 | 0.018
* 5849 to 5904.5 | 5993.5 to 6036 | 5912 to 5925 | -0.025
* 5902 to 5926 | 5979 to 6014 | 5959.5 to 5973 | -0.018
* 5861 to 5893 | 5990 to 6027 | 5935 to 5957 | -0.020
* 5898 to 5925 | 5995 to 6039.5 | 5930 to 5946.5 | -0.009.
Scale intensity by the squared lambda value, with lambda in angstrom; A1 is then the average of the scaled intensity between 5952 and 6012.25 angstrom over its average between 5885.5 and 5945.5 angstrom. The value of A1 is 1.1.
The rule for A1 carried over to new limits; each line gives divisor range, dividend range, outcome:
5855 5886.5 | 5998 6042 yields 1.06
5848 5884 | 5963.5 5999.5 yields 1.05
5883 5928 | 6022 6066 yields 1.14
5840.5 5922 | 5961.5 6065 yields 1.09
